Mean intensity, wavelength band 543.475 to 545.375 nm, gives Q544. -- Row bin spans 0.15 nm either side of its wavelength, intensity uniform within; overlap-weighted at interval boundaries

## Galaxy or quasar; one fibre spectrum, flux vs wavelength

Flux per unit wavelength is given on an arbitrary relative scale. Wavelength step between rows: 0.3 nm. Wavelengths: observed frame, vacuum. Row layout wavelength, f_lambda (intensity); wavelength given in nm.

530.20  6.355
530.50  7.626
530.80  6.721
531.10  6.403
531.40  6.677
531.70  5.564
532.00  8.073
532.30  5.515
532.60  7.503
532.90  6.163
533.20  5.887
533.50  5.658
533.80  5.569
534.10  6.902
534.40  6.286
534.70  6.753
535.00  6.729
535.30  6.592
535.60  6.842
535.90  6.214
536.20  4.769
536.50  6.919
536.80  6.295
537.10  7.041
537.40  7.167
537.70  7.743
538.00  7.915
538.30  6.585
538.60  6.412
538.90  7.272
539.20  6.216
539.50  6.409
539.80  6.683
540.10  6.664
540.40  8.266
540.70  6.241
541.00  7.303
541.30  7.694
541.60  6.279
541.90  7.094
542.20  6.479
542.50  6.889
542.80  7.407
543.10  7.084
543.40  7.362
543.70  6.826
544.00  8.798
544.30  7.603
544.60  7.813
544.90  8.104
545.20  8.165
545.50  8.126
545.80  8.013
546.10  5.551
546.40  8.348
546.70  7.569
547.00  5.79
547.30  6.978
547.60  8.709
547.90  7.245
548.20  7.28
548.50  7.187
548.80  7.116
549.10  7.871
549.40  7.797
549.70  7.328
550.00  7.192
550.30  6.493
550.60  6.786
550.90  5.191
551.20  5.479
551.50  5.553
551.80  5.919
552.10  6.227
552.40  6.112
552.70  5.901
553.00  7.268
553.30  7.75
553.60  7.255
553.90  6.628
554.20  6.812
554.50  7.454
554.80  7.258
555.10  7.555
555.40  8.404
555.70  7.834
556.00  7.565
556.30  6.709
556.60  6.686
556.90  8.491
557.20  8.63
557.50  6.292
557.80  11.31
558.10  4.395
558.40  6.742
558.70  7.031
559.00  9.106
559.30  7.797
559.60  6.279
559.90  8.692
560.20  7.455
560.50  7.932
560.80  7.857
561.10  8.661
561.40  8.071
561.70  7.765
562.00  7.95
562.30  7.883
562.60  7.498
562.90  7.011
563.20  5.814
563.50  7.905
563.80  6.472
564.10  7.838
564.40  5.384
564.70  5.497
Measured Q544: 7.87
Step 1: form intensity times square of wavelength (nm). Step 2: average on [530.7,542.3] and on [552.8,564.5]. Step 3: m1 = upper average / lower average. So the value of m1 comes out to 1.22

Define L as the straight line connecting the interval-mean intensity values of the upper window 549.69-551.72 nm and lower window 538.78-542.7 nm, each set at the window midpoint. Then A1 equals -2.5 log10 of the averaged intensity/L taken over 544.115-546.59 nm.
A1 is -0.176 mag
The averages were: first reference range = 6.89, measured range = 7.73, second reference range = 6.2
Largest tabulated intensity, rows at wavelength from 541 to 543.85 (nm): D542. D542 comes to 7.694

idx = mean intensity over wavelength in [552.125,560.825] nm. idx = 7.4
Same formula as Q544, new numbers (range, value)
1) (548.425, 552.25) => 6.62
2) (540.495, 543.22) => 6.97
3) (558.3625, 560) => 7.63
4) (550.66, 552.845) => 5.81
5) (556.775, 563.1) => 7.74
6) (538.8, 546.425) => 7.24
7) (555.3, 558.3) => 7.6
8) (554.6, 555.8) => 7.75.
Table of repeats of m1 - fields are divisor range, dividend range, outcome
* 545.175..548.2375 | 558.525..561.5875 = 1.12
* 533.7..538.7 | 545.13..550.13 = 1.16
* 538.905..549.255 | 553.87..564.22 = 1.10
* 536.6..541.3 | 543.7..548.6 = 1.11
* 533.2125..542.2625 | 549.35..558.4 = 1.11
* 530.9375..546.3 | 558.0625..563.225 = 1.19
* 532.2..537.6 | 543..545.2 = 1.25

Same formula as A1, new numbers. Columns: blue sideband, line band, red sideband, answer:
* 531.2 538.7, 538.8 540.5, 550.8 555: -0.053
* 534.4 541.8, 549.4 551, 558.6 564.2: 0.073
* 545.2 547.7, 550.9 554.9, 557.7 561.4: 0.161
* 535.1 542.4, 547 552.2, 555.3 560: 0.067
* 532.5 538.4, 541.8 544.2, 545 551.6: -0.057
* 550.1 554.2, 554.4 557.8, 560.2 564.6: -0.139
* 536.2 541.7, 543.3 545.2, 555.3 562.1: -0.099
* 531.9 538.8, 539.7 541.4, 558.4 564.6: -0.059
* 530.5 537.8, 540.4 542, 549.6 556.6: -0.067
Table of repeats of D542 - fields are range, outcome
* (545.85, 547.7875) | 8.709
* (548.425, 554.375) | 7.871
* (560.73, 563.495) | 8.661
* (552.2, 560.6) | 11.31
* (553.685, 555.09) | 7.454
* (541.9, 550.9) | 8.798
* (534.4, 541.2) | 8.266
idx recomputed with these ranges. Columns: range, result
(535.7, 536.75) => 6.04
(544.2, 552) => 7.11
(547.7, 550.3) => 7.35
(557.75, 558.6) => 7.01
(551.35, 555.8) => 6.92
